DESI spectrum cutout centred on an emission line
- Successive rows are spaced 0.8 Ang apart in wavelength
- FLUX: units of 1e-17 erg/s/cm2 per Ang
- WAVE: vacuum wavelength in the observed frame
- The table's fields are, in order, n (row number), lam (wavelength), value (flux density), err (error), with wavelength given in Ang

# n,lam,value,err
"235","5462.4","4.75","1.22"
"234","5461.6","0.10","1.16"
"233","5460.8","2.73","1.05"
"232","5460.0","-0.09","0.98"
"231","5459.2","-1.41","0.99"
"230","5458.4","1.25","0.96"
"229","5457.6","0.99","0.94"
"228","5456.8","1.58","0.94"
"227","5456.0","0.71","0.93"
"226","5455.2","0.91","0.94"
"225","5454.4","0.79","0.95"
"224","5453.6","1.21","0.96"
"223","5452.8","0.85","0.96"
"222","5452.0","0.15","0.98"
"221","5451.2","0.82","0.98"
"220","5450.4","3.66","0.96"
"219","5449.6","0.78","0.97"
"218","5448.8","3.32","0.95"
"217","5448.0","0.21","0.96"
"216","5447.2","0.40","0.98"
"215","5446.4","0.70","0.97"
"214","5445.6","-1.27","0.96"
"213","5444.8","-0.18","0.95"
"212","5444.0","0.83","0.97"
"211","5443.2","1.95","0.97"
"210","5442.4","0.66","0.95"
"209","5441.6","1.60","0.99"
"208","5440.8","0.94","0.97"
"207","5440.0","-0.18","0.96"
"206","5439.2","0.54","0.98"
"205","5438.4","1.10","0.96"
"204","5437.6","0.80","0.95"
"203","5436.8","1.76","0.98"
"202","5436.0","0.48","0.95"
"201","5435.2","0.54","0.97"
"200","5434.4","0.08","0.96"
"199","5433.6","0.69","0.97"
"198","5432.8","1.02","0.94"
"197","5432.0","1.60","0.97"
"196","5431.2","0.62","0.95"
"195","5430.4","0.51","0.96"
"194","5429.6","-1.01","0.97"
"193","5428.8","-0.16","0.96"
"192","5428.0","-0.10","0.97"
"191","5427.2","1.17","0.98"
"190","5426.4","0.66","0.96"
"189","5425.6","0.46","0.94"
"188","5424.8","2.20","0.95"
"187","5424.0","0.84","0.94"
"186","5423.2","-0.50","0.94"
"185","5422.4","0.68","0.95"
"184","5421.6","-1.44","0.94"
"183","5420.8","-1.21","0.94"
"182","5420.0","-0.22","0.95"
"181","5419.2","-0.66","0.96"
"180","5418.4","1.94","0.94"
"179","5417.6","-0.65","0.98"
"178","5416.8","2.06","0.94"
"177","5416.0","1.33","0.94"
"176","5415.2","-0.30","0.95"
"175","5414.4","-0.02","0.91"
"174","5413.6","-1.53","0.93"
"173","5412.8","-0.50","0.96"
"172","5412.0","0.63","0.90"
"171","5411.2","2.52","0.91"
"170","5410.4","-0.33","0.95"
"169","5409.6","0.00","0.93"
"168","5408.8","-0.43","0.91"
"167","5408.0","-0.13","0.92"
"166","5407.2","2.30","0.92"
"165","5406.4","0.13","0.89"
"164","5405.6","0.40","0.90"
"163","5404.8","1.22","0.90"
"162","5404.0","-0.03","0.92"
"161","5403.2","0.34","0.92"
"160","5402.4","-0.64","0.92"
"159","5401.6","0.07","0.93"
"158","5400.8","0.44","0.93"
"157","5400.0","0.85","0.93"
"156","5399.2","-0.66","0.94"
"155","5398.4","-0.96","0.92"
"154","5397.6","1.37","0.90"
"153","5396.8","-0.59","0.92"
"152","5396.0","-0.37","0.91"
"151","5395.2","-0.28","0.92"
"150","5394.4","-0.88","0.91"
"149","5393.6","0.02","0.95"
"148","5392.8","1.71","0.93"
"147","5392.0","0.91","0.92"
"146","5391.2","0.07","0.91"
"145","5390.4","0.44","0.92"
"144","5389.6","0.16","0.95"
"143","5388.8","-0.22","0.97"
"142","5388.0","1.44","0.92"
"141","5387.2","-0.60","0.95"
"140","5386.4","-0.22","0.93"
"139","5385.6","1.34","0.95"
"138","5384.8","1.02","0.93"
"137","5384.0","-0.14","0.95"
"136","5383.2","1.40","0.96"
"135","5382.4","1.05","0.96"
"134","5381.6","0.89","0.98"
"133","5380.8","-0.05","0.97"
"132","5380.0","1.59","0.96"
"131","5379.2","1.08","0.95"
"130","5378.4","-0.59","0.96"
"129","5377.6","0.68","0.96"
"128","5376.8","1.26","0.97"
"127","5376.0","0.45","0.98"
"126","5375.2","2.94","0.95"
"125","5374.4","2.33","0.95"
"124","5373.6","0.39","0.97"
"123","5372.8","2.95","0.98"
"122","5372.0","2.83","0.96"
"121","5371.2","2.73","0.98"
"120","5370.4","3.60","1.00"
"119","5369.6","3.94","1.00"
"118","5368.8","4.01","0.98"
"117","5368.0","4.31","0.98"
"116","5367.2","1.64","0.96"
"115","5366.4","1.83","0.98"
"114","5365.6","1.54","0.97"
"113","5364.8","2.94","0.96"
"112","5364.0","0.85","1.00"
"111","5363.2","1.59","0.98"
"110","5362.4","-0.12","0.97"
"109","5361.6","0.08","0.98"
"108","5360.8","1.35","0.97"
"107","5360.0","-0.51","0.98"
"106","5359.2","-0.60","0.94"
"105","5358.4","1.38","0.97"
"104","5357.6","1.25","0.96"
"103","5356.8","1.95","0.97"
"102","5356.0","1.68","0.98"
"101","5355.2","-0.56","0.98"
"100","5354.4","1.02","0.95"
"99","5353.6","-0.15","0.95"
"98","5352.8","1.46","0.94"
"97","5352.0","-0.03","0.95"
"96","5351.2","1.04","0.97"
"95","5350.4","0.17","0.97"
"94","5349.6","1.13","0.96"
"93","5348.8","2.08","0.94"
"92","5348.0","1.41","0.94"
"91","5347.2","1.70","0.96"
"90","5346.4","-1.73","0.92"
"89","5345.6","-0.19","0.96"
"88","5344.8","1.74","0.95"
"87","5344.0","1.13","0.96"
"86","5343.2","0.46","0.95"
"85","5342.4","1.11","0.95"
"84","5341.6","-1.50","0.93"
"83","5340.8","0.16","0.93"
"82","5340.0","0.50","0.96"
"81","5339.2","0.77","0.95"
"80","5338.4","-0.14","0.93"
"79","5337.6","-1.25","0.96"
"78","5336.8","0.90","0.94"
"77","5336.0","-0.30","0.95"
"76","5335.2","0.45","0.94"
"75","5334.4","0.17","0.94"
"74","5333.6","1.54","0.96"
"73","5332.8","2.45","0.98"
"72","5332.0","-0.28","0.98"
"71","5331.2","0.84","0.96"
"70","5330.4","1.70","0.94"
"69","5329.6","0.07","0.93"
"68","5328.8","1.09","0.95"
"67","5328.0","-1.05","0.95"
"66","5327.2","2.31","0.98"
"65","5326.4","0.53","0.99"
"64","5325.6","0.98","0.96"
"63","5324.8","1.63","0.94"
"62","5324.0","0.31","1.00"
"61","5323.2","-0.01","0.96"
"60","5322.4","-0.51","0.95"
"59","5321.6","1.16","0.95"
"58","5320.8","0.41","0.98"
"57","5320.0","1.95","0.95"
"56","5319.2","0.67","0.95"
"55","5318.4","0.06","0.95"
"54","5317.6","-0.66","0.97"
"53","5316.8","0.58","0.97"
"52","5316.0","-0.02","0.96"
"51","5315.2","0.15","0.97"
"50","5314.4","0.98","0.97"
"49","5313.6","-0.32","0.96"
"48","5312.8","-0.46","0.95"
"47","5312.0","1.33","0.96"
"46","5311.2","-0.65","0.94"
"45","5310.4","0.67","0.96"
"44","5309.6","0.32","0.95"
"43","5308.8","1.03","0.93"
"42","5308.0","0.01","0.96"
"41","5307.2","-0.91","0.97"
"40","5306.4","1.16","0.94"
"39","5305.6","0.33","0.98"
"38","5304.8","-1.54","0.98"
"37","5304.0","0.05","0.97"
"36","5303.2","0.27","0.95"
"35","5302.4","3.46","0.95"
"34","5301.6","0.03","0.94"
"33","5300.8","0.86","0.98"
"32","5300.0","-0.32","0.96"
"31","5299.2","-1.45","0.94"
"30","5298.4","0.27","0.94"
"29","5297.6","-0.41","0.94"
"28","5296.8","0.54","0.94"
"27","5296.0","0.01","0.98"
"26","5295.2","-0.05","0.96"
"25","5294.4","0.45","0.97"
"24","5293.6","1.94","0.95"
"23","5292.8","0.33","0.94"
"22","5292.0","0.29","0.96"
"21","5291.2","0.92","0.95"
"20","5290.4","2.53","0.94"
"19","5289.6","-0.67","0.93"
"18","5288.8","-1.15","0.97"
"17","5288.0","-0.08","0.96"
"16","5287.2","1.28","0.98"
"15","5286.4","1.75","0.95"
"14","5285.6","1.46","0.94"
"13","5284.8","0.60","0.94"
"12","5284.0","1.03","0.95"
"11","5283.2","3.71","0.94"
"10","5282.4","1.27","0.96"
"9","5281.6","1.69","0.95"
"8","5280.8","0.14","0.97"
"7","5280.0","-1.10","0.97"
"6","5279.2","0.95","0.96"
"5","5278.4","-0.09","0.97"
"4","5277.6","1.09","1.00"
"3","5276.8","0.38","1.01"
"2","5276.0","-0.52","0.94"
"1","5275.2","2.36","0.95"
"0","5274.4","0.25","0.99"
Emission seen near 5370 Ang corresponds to [O II]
